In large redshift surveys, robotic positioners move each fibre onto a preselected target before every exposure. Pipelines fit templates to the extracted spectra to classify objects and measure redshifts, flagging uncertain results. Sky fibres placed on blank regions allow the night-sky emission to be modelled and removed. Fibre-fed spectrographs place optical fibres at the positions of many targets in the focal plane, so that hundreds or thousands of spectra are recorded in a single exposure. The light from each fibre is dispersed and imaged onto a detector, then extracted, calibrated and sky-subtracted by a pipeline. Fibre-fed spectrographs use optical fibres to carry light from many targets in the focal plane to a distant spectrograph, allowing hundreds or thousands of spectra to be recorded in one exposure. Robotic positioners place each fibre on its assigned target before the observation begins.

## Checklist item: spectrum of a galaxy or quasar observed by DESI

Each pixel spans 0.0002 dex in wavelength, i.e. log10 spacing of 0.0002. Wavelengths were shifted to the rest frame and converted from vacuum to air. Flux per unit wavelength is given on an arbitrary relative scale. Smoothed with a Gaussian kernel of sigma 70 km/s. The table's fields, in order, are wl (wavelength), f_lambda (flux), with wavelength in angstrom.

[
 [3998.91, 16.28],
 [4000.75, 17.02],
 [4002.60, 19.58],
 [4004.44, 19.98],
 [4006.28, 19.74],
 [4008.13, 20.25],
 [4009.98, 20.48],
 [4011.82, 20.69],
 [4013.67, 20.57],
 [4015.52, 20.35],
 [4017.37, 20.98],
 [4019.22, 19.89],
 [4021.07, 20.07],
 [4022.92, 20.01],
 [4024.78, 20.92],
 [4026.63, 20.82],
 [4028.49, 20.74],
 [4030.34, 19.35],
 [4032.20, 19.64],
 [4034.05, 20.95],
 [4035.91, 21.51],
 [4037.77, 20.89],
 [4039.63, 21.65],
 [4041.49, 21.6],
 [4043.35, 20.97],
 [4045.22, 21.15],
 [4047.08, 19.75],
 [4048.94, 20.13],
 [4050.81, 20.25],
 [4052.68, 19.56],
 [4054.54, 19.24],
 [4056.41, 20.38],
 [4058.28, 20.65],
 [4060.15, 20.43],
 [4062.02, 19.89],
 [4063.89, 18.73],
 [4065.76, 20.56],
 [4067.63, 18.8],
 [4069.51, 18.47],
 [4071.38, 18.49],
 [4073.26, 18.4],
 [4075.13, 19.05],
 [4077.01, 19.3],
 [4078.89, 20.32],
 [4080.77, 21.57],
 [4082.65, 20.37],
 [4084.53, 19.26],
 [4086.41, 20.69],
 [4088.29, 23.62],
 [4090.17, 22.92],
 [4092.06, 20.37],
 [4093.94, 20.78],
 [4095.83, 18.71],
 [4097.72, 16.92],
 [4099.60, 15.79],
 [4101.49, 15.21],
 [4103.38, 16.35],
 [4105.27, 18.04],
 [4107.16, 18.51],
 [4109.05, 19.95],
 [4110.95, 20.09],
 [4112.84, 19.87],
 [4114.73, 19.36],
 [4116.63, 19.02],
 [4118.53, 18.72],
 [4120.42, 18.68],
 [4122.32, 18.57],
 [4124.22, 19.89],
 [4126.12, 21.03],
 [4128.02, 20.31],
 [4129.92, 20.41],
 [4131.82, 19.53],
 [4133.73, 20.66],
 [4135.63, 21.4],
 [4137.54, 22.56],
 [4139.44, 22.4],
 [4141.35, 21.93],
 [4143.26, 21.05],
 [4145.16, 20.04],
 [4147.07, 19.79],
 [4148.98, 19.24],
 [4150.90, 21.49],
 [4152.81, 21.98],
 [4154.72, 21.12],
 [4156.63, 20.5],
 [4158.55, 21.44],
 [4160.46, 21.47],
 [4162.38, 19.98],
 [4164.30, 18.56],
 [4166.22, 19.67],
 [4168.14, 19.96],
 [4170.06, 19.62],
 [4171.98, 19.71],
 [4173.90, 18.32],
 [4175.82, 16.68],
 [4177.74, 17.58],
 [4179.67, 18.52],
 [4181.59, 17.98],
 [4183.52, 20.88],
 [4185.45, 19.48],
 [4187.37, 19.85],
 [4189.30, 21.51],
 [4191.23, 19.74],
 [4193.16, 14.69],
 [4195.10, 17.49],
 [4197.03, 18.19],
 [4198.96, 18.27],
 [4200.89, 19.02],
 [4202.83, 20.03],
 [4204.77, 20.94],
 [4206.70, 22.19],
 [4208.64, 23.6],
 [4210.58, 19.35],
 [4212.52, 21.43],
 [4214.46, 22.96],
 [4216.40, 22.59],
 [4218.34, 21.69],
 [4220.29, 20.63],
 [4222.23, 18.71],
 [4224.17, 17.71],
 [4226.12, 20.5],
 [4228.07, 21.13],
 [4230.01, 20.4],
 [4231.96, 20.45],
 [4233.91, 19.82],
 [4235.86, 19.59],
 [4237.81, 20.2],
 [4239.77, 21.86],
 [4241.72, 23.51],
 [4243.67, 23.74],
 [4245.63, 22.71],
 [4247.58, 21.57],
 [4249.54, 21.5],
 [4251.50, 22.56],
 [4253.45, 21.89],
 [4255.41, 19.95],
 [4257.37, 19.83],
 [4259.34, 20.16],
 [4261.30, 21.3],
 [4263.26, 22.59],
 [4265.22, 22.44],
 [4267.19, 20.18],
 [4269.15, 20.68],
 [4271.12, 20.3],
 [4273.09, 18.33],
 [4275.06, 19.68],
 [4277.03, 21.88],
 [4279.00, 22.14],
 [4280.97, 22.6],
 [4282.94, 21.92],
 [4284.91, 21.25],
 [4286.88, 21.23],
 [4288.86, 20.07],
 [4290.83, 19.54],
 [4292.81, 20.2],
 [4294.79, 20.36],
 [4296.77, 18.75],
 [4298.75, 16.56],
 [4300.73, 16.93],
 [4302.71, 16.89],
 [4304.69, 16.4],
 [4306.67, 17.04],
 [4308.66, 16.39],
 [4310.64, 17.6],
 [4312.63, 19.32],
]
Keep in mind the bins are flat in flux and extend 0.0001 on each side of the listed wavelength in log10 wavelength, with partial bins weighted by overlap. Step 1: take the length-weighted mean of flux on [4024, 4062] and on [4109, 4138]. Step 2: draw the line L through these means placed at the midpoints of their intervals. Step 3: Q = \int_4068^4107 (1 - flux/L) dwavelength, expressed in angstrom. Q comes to 1.93 angstrom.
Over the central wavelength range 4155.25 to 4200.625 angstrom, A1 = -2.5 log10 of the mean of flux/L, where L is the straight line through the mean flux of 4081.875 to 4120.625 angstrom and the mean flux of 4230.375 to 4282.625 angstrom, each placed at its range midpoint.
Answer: 0.06 mag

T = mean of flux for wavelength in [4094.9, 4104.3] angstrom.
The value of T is 16.6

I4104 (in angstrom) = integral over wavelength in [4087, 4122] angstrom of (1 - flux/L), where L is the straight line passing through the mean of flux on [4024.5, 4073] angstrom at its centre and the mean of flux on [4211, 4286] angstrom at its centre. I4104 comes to 2.4 angstrom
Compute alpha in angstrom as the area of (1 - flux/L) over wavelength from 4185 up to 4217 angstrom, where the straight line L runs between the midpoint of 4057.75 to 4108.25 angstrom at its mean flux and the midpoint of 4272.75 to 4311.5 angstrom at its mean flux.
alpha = -1.2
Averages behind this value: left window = 19.3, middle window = 20.1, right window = 19.3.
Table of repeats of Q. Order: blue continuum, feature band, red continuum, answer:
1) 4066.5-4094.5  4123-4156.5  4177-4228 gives -1.4 angstrom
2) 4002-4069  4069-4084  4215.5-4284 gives 0.7 angstrom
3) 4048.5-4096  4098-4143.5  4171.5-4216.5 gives 0.8 angstrom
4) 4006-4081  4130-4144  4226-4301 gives -0.6 angstrom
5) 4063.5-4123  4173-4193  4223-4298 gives 1.2 angstrom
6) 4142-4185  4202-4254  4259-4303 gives -3.0 angstrom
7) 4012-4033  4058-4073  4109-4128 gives 0.4 angstrom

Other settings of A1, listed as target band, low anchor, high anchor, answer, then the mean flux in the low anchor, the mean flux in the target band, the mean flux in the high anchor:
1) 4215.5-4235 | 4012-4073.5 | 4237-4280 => 0.041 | 20.2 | 20.4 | 21.3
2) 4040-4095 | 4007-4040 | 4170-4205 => -0.008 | 20.5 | 20.2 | 18.8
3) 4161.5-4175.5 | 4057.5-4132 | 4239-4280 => 0.056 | 19.4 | 19.3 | 21.4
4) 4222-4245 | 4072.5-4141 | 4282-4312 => -0.091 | 19.7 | 20.7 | 18.7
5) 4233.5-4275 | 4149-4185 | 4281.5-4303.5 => -0.084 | 19.7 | 21.2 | 19.5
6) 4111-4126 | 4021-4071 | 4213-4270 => 0.068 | 20.2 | 19.3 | 21.1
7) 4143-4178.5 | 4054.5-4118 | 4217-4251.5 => 0.016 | 19.4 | 19.9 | 21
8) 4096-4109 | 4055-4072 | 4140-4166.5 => 0.171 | 19.6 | 17.1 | 20.6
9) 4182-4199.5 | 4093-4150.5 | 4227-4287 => 0.083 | 19.5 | 18.9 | 21.2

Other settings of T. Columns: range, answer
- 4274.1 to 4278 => 20.8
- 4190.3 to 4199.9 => 17.7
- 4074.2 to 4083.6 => 20.1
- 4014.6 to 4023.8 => 20.3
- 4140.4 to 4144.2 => 21.5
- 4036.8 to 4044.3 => 21.3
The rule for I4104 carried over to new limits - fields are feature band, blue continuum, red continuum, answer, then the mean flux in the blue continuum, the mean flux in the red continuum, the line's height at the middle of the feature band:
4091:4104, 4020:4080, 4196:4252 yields 1.6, 20.1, 20.9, 20.3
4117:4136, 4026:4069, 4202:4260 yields 0.7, 20.3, 21.1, 20.7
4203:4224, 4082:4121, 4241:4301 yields -0.9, 19.2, 20.9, 20.3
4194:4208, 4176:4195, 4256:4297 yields -0.3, 18.8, 20.8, 19.1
